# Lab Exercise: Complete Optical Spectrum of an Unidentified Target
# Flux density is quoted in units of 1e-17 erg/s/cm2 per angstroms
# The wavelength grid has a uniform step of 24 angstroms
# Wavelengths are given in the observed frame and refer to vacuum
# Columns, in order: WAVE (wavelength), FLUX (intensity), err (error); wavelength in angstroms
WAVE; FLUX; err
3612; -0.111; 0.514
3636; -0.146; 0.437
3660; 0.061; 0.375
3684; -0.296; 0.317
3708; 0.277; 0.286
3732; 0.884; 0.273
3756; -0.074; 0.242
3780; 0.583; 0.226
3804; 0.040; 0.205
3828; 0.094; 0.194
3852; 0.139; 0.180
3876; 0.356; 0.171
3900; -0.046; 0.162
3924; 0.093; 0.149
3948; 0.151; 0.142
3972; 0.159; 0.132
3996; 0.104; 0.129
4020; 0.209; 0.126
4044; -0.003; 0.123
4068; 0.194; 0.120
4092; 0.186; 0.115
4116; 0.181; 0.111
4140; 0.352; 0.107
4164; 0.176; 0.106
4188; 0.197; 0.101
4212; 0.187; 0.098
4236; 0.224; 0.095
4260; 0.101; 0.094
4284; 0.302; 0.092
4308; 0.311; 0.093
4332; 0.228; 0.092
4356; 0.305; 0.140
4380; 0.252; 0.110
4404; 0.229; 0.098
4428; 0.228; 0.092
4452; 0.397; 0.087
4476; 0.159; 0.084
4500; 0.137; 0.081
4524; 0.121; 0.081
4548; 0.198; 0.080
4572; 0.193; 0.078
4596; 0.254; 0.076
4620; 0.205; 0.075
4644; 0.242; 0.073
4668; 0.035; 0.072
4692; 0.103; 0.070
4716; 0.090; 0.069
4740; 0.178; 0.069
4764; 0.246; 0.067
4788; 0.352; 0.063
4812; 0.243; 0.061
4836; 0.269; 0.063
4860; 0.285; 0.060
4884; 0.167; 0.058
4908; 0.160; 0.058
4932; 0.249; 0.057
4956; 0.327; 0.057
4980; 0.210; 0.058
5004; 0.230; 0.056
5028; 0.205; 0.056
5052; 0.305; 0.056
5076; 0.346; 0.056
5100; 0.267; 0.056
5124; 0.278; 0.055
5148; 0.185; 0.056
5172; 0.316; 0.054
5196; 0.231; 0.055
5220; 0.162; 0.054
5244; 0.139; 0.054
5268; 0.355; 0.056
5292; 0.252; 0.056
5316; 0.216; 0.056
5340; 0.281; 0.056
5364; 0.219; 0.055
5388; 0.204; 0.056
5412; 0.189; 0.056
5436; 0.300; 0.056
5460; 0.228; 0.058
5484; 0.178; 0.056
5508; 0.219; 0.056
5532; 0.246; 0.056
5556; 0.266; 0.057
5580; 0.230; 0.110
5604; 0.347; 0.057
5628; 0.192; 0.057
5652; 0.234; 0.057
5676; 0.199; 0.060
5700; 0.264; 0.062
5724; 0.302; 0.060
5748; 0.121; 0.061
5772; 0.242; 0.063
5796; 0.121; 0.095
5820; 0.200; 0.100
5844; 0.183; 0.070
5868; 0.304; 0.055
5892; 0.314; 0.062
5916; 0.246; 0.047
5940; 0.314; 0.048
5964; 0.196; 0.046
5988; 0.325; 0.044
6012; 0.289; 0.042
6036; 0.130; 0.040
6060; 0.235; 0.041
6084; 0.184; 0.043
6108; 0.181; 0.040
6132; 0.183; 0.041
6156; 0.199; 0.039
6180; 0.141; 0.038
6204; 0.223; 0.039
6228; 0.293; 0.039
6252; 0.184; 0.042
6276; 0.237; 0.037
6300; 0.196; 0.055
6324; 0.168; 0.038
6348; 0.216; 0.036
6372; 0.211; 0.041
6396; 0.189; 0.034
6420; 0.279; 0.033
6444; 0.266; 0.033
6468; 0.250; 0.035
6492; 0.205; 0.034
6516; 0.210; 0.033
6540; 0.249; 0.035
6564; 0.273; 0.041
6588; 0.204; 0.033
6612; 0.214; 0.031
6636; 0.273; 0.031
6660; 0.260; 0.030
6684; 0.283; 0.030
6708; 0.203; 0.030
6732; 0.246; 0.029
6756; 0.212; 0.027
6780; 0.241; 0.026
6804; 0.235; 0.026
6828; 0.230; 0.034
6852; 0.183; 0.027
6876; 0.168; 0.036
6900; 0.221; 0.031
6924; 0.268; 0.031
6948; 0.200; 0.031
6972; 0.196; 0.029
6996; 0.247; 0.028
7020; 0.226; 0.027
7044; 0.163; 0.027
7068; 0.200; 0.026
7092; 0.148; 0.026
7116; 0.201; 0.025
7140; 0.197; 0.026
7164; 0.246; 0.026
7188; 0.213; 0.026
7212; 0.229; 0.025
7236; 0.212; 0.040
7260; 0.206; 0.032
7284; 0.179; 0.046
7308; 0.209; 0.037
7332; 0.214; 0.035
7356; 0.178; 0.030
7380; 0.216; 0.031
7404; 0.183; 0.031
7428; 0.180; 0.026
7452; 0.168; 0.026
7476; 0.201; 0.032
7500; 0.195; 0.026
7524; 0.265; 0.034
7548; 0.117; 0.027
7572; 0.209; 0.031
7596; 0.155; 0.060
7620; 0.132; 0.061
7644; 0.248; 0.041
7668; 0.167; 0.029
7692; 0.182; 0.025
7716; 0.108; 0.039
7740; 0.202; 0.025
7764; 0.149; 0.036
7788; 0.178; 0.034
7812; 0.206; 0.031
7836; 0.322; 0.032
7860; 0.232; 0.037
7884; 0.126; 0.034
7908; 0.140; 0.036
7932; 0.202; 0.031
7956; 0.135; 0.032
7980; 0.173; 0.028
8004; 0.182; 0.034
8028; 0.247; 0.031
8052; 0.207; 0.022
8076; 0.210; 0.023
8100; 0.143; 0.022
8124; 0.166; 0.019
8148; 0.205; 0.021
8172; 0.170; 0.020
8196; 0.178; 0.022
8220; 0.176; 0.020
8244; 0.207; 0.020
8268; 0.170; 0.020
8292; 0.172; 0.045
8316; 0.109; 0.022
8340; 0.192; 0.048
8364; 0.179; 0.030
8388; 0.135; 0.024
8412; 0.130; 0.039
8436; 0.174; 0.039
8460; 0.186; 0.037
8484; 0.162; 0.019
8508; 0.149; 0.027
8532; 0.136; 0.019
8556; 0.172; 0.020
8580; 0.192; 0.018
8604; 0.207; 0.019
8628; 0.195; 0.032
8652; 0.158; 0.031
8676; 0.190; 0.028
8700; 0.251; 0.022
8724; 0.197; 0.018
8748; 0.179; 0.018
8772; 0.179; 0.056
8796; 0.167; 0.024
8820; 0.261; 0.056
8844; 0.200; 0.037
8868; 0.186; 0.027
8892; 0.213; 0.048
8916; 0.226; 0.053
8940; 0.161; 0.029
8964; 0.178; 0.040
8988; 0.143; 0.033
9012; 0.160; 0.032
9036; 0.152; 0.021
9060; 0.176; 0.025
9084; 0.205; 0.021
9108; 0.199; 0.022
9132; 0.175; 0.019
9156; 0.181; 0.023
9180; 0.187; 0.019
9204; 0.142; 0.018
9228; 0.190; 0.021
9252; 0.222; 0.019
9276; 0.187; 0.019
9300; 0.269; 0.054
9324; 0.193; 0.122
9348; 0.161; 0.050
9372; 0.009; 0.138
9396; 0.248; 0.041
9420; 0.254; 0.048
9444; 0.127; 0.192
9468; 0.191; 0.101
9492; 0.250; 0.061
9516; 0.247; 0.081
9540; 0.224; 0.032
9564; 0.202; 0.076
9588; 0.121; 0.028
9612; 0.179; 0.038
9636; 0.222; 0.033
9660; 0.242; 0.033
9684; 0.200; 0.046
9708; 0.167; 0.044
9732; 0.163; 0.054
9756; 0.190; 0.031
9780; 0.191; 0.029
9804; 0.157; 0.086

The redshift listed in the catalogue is 0.20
